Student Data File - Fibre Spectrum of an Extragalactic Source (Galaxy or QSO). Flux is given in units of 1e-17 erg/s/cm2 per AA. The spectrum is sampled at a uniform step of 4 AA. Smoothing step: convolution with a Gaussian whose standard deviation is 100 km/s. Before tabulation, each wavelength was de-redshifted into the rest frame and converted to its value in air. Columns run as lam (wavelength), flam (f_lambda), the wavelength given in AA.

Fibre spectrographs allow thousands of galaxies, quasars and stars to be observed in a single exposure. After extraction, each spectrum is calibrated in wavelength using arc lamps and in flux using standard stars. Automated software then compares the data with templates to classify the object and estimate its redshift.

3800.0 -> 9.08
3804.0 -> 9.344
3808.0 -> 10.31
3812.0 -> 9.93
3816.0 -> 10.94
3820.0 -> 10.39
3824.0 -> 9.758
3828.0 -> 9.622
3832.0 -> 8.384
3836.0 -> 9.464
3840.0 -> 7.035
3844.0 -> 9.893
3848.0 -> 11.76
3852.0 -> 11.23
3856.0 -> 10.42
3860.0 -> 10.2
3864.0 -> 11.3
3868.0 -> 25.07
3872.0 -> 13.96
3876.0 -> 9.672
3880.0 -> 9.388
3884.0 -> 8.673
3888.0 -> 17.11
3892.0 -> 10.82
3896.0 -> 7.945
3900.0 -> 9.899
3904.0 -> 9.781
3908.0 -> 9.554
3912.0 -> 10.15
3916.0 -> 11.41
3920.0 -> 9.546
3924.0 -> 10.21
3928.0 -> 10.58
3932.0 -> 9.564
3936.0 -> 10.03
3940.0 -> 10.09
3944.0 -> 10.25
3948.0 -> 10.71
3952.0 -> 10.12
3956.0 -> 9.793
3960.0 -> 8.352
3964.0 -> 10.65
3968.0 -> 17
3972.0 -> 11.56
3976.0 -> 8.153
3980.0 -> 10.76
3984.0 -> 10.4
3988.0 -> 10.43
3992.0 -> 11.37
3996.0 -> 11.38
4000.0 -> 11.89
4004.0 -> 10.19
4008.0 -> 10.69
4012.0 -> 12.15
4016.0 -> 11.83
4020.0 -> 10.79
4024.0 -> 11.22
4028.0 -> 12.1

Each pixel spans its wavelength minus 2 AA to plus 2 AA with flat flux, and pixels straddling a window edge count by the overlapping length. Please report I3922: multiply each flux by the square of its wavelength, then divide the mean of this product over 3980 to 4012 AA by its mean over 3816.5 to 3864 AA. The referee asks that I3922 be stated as 1.20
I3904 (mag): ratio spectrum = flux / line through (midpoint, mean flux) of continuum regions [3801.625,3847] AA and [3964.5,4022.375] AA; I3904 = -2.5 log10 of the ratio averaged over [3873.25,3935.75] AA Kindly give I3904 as 0.008 mag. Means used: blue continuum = 9.6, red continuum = 11.3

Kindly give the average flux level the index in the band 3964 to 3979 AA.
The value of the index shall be 11.9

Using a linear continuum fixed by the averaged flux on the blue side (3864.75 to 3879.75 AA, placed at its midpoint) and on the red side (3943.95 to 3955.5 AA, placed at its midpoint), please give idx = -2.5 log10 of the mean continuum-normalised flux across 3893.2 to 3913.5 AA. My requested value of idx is 0.35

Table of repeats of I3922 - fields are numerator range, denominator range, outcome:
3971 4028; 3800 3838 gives 1.23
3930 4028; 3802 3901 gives 1.06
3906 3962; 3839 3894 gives 0.87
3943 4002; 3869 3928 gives 1.04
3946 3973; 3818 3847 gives 1.28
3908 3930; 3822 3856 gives 1.11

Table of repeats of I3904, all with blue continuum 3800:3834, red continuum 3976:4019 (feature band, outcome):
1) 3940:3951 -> 0.03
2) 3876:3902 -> -0.03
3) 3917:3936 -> 0.05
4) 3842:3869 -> -0.23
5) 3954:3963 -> 0.16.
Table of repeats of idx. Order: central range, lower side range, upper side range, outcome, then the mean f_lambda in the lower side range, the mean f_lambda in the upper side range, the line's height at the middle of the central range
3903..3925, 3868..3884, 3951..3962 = 0.09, 12.5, 9.36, 11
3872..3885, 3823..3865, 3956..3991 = 0.01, 9.89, 10.9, 10.1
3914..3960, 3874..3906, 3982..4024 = 0.06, 10.4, 11.1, 10.7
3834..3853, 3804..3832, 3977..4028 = 0.04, 9.97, 11.1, 10.1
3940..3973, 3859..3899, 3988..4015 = 0.06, 12.4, 11.2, 11.7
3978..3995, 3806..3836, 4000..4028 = 0.03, 9.88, 11.3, 11.1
